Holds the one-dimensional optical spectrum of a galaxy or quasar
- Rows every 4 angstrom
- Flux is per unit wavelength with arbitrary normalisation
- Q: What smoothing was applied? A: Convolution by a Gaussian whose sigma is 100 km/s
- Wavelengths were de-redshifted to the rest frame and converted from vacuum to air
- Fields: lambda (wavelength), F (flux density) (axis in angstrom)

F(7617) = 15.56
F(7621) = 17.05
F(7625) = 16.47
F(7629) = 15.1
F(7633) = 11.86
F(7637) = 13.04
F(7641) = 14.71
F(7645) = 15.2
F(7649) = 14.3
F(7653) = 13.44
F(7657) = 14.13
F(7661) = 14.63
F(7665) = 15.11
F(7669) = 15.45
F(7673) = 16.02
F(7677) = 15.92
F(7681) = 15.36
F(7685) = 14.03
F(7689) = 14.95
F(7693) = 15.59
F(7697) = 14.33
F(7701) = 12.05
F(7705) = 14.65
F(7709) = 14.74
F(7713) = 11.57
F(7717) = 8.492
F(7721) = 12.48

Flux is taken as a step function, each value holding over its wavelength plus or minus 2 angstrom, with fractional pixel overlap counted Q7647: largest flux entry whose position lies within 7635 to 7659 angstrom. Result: 15.2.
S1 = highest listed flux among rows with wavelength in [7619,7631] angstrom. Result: 17.05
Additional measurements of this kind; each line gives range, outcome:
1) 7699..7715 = 14.74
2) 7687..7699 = 15.59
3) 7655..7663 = 14.63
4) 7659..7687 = 16.02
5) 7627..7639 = 15.1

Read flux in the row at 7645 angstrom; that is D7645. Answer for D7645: 15.2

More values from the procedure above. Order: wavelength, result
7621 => 17.05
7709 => 14.74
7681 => 15.36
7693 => 15.59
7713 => 11.57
